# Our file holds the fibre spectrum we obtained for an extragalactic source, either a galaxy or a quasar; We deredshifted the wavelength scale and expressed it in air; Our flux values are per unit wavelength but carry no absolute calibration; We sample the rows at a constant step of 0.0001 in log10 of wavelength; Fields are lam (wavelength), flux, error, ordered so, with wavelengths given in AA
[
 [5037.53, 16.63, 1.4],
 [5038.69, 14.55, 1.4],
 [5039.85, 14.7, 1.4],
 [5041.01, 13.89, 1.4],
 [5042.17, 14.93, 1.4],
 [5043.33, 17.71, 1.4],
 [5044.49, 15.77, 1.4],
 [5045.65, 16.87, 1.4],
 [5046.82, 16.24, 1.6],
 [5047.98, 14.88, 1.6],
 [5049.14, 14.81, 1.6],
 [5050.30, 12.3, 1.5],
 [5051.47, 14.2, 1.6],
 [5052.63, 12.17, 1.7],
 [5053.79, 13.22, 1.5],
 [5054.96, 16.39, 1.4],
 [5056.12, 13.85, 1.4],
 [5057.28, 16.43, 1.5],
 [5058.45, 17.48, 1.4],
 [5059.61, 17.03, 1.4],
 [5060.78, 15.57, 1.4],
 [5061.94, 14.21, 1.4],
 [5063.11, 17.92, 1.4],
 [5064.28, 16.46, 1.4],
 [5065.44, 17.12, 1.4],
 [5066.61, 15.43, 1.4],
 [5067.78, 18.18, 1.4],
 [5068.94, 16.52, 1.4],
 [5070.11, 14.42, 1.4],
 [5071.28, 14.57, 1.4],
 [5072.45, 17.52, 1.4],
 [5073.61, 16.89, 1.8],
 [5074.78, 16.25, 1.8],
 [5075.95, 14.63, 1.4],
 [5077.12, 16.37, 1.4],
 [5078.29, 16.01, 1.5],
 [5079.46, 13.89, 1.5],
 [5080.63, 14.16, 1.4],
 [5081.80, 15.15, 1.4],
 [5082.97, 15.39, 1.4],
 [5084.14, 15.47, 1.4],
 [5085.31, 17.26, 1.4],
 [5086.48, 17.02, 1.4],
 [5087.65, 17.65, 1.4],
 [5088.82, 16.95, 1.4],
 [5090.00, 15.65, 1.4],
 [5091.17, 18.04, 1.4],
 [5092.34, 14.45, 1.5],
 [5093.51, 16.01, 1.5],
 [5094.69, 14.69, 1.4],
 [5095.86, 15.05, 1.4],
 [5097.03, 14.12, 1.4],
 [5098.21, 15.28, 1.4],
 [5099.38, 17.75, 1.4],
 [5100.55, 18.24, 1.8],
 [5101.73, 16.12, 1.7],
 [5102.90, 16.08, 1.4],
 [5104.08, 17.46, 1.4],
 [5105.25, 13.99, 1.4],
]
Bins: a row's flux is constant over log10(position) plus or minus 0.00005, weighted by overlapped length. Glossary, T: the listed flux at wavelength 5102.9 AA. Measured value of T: 16.08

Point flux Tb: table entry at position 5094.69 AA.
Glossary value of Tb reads 14.69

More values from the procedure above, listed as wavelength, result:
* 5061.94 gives 14.21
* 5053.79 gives 13.22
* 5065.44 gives 17.12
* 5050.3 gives 12.3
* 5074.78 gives 16.25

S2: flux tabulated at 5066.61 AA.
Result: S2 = 15.43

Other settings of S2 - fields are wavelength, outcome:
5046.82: 16.24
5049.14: 14.81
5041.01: 13.89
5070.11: 14.42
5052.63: 12.17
